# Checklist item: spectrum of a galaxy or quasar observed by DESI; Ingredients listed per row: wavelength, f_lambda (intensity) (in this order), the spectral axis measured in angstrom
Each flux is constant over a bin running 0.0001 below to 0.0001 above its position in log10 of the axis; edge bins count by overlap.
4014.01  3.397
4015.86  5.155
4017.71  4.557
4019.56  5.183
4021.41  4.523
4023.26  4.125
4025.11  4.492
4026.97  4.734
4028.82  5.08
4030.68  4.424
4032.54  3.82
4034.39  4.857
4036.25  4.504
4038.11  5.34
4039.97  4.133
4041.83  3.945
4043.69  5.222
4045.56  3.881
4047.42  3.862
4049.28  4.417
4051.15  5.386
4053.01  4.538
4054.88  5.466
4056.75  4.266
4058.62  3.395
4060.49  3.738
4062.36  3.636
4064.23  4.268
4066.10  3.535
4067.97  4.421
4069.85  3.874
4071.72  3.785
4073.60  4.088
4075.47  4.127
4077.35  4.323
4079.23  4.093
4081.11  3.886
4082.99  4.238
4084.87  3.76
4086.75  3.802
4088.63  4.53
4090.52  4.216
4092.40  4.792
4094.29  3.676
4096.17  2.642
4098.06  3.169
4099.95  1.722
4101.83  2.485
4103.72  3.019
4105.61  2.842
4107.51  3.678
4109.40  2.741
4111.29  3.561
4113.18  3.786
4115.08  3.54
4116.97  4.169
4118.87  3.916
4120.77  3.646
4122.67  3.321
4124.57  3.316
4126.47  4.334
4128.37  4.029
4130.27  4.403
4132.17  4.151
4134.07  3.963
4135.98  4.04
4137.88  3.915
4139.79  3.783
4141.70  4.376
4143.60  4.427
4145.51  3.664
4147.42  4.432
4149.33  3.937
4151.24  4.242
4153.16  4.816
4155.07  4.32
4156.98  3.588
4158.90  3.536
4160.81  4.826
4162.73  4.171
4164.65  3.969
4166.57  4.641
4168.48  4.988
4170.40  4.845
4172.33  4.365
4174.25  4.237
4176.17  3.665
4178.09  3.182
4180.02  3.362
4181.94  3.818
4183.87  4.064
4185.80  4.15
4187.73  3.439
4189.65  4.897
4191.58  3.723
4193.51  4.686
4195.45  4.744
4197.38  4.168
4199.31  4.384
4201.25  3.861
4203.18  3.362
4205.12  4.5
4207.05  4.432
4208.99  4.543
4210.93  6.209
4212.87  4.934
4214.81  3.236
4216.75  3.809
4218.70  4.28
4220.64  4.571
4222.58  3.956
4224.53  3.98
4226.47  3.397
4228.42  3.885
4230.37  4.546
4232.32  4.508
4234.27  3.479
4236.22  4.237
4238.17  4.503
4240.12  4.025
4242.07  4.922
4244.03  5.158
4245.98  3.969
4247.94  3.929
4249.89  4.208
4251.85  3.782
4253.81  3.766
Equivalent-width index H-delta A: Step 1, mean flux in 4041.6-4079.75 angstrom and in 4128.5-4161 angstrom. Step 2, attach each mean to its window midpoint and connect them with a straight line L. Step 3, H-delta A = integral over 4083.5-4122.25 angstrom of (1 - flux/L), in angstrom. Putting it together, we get 6.29 angstrom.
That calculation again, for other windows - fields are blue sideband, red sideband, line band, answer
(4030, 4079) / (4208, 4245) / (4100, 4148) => 6.7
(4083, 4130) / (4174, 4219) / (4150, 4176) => -2.6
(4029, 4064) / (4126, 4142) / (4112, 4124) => 1.3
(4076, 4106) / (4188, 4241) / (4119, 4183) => -2.6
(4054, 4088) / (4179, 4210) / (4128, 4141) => 0.1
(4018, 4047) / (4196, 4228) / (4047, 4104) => 7.0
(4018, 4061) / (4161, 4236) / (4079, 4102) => 4.0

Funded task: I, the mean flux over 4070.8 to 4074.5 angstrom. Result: 3.93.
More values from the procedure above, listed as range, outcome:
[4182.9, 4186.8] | 4.09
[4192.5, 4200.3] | 4.49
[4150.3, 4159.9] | 4.1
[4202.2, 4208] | 4.1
